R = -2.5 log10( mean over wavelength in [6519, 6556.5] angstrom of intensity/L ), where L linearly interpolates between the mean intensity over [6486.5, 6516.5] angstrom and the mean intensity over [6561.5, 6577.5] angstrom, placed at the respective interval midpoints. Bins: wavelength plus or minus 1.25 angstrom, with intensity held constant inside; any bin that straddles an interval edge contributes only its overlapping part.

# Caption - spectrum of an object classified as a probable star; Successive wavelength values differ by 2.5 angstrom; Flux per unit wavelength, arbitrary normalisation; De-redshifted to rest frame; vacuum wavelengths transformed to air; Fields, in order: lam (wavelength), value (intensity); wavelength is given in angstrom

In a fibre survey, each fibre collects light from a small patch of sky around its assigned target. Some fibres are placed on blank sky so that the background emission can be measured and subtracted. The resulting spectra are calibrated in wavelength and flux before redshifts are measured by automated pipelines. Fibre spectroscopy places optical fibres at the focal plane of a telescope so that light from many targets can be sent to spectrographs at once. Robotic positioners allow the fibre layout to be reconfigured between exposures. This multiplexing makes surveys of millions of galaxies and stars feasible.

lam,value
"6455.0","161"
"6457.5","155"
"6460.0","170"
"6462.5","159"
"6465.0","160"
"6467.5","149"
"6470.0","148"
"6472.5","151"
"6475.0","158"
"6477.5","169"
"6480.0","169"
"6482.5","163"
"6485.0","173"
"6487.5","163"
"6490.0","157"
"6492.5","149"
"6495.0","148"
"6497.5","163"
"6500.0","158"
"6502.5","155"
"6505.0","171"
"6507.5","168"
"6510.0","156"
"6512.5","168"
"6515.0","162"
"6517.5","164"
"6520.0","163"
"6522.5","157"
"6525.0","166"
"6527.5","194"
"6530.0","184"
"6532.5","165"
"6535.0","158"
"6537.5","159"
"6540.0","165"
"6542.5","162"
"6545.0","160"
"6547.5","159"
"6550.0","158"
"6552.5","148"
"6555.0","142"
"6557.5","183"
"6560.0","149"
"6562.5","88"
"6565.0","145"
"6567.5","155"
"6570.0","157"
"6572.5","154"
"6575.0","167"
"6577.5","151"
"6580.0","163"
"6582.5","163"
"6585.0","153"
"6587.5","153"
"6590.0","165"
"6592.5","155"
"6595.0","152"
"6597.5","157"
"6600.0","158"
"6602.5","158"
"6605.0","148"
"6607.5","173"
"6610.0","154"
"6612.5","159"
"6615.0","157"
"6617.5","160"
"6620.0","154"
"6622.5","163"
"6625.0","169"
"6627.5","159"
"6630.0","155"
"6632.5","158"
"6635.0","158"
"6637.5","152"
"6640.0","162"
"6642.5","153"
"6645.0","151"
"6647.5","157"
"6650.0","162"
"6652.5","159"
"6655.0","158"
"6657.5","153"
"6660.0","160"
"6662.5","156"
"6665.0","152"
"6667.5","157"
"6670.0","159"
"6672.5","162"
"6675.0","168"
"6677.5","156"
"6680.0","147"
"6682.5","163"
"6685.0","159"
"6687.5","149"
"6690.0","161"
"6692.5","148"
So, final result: -0.072 mag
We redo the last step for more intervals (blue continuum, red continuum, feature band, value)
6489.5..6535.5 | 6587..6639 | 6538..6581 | 0.05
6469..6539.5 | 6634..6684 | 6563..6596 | 0.04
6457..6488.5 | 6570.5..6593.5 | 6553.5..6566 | 0.12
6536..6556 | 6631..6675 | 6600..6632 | -0.01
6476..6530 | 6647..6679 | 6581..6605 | 0.03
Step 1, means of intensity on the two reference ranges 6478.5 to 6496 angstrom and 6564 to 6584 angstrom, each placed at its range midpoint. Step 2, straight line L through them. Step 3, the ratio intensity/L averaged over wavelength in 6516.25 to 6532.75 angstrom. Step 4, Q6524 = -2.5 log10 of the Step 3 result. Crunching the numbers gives -0.077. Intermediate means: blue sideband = 161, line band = 171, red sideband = 157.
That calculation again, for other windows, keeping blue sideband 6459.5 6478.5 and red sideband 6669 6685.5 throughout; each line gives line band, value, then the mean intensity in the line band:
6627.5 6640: 0.01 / 157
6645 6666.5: 0.02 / 157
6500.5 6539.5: -0.05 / 166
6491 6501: 0.02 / 154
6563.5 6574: 0.05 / 152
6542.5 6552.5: 0.00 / 158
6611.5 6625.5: -0.01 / 160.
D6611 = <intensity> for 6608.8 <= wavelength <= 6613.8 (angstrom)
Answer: 157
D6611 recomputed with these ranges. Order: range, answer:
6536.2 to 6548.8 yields 161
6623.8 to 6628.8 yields 164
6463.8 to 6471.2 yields 152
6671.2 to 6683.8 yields 159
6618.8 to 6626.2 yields 162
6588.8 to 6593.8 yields 160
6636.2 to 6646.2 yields 155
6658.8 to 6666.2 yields 156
